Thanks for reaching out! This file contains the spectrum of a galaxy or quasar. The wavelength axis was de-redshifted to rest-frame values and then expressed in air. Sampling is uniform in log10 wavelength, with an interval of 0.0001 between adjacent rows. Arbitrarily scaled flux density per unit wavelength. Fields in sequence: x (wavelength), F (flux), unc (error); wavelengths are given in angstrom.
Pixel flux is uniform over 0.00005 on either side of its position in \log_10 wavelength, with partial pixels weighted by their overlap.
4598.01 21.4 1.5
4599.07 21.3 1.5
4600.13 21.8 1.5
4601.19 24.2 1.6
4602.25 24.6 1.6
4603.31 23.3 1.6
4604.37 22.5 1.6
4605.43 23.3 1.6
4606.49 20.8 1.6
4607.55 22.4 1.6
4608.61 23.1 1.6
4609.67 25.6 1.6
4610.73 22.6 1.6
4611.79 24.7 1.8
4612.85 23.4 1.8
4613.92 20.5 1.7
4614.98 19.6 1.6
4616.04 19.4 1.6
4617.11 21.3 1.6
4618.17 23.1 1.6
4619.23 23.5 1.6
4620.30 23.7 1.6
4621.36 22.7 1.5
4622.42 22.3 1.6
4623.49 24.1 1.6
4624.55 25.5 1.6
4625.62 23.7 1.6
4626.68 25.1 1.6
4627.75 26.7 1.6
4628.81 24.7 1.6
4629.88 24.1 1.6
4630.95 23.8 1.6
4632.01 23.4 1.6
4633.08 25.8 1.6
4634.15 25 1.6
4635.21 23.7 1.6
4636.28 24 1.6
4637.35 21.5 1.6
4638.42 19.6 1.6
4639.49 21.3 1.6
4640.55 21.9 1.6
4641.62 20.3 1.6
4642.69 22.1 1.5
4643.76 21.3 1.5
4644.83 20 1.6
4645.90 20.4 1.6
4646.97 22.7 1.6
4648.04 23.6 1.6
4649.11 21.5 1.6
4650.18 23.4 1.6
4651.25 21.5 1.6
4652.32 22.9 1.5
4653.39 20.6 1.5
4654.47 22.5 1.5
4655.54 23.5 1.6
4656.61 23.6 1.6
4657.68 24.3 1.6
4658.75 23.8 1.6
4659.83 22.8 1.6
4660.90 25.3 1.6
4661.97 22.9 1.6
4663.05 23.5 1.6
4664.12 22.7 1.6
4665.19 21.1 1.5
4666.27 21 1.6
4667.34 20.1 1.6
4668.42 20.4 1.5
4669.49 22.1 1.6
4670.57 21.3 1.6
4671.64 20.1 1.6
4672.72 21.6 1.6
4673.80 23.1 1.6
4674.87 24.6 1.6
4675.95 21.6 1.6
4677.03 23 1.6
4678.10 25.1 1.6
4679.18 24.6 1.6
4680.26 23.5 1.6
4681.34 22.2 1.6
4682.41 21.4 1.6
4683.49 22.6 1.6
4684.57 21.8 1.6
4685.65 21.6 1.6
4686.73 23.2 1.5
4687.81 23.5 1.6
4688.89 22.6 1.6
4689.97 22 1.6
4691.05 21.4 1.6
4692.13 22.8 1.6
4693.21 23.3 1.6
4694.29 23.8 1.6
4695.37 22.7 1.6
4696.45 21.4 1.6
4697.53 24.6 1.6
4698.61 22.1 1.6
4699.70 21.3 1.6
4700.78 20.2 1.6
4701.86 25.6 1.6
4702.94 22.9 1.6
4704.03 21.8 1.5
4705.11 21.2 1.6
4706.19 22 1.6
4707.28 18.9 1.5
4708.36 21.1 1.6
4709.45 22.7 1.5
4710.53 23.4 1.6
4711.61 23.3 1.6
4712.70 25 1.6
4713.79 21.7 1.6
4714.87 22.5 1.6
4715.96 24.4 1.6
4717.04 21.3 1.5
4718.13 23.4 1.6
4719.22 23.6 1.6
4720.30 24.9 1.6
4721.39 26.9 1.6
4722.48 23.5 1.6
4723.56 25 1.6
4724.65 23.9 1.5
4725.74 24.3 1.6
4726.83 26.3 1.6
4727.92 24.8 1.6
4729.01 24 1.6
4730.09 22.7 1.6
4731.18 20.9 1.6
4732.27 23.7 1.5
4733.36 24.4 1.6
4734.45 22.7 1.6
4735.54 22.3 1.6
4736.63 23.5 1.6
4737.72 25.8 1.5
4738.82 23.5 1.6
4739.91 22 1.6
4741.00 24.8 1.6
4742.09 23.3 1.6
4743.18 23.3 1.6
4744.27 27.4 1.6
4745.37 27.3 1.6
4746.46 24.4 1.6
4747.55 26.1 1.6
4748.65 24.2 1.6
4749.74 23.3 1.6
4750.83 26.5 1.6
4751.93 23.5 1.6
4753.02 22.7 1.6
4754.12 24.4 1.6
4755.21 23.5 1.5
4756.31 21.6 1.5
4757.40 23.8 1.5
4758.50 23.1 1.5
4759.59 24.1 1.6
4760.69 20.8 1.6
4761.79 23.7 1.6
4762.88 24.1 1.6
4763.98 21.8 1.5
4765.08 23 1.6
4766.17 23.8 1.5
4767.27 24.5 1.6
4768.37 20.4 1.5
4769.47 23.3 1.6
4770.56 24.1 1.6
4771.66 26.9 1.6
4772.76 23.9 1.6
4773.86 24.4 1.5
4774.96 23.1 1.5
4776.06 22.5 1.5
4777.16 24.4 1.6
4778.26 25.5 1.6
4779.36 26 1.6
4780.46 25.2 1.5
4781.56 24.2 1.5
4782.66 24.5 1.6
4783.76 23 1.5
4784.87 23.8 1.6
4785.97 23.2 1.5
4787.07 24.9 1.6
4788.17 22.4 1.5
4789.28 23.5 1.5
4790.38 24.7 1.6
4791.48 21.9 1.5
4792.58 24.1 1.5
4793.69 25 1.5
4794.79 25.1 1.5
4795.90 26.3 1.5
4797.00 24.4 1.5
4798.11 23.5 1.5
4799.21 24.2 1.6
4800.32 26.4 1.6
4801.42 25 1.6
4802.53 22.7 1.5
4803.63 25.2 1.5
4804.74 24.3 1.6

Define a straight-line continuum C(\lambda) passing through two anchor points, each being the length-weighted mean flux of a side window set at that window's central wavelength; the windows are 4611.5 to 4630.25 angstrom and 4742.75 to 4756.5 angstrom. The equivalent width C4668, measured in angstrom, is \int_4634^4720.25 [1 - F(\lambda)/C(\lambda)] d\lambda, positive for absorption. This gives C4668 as 4.9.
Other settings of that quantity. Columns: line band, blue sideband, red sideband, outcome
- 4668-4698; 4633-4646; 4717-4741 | 0.4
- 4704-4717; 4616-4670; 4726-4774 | 0.6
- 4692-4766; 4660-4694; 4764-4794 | -0.8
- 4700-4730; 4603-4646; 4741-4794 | 0.4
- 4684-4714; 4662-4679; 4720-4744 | 0.7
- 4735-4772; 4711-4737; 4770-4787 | 0.3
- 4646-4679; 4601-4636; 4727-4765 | 1.4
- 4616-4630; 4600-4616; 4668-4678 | -0.7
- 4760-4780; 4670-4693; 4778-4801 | 0.3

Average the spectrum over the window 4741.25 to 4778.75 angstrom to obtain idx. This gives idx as 23.9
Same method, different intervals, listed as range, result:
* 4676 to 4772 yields 23.3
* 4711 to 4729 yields 24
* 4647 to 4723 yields 22.7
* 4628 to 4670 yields 22.6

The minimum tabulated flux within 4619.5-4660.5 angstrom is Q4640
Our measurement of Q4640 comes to 19.6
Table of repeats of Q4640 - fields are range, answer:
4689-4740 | 18.9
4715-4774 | 20.4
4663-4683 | 20.1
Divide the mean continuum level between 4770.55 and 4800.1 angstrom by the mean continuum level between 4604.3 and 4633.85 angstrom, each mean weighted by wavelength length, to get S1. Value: 1.0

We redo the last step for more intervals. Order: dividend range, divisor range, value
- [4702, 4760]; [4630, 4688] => 1.05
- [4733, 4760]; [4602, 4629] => 1.04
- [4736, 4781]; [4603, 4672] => 1.06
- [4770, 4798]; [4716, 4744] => 1.02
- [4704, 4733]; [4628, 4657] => 1.03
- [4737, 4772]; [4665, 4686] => 1.08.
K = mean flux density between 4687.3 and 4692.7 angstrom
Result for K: 22.5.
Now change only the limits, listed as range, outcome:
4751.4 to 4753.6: 23.1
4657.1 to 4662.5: 23.8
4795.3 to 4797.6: 25.2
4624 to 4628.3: 25.3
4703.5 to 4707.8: 21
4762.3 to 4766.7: 23.2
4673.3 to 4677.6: 23.1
